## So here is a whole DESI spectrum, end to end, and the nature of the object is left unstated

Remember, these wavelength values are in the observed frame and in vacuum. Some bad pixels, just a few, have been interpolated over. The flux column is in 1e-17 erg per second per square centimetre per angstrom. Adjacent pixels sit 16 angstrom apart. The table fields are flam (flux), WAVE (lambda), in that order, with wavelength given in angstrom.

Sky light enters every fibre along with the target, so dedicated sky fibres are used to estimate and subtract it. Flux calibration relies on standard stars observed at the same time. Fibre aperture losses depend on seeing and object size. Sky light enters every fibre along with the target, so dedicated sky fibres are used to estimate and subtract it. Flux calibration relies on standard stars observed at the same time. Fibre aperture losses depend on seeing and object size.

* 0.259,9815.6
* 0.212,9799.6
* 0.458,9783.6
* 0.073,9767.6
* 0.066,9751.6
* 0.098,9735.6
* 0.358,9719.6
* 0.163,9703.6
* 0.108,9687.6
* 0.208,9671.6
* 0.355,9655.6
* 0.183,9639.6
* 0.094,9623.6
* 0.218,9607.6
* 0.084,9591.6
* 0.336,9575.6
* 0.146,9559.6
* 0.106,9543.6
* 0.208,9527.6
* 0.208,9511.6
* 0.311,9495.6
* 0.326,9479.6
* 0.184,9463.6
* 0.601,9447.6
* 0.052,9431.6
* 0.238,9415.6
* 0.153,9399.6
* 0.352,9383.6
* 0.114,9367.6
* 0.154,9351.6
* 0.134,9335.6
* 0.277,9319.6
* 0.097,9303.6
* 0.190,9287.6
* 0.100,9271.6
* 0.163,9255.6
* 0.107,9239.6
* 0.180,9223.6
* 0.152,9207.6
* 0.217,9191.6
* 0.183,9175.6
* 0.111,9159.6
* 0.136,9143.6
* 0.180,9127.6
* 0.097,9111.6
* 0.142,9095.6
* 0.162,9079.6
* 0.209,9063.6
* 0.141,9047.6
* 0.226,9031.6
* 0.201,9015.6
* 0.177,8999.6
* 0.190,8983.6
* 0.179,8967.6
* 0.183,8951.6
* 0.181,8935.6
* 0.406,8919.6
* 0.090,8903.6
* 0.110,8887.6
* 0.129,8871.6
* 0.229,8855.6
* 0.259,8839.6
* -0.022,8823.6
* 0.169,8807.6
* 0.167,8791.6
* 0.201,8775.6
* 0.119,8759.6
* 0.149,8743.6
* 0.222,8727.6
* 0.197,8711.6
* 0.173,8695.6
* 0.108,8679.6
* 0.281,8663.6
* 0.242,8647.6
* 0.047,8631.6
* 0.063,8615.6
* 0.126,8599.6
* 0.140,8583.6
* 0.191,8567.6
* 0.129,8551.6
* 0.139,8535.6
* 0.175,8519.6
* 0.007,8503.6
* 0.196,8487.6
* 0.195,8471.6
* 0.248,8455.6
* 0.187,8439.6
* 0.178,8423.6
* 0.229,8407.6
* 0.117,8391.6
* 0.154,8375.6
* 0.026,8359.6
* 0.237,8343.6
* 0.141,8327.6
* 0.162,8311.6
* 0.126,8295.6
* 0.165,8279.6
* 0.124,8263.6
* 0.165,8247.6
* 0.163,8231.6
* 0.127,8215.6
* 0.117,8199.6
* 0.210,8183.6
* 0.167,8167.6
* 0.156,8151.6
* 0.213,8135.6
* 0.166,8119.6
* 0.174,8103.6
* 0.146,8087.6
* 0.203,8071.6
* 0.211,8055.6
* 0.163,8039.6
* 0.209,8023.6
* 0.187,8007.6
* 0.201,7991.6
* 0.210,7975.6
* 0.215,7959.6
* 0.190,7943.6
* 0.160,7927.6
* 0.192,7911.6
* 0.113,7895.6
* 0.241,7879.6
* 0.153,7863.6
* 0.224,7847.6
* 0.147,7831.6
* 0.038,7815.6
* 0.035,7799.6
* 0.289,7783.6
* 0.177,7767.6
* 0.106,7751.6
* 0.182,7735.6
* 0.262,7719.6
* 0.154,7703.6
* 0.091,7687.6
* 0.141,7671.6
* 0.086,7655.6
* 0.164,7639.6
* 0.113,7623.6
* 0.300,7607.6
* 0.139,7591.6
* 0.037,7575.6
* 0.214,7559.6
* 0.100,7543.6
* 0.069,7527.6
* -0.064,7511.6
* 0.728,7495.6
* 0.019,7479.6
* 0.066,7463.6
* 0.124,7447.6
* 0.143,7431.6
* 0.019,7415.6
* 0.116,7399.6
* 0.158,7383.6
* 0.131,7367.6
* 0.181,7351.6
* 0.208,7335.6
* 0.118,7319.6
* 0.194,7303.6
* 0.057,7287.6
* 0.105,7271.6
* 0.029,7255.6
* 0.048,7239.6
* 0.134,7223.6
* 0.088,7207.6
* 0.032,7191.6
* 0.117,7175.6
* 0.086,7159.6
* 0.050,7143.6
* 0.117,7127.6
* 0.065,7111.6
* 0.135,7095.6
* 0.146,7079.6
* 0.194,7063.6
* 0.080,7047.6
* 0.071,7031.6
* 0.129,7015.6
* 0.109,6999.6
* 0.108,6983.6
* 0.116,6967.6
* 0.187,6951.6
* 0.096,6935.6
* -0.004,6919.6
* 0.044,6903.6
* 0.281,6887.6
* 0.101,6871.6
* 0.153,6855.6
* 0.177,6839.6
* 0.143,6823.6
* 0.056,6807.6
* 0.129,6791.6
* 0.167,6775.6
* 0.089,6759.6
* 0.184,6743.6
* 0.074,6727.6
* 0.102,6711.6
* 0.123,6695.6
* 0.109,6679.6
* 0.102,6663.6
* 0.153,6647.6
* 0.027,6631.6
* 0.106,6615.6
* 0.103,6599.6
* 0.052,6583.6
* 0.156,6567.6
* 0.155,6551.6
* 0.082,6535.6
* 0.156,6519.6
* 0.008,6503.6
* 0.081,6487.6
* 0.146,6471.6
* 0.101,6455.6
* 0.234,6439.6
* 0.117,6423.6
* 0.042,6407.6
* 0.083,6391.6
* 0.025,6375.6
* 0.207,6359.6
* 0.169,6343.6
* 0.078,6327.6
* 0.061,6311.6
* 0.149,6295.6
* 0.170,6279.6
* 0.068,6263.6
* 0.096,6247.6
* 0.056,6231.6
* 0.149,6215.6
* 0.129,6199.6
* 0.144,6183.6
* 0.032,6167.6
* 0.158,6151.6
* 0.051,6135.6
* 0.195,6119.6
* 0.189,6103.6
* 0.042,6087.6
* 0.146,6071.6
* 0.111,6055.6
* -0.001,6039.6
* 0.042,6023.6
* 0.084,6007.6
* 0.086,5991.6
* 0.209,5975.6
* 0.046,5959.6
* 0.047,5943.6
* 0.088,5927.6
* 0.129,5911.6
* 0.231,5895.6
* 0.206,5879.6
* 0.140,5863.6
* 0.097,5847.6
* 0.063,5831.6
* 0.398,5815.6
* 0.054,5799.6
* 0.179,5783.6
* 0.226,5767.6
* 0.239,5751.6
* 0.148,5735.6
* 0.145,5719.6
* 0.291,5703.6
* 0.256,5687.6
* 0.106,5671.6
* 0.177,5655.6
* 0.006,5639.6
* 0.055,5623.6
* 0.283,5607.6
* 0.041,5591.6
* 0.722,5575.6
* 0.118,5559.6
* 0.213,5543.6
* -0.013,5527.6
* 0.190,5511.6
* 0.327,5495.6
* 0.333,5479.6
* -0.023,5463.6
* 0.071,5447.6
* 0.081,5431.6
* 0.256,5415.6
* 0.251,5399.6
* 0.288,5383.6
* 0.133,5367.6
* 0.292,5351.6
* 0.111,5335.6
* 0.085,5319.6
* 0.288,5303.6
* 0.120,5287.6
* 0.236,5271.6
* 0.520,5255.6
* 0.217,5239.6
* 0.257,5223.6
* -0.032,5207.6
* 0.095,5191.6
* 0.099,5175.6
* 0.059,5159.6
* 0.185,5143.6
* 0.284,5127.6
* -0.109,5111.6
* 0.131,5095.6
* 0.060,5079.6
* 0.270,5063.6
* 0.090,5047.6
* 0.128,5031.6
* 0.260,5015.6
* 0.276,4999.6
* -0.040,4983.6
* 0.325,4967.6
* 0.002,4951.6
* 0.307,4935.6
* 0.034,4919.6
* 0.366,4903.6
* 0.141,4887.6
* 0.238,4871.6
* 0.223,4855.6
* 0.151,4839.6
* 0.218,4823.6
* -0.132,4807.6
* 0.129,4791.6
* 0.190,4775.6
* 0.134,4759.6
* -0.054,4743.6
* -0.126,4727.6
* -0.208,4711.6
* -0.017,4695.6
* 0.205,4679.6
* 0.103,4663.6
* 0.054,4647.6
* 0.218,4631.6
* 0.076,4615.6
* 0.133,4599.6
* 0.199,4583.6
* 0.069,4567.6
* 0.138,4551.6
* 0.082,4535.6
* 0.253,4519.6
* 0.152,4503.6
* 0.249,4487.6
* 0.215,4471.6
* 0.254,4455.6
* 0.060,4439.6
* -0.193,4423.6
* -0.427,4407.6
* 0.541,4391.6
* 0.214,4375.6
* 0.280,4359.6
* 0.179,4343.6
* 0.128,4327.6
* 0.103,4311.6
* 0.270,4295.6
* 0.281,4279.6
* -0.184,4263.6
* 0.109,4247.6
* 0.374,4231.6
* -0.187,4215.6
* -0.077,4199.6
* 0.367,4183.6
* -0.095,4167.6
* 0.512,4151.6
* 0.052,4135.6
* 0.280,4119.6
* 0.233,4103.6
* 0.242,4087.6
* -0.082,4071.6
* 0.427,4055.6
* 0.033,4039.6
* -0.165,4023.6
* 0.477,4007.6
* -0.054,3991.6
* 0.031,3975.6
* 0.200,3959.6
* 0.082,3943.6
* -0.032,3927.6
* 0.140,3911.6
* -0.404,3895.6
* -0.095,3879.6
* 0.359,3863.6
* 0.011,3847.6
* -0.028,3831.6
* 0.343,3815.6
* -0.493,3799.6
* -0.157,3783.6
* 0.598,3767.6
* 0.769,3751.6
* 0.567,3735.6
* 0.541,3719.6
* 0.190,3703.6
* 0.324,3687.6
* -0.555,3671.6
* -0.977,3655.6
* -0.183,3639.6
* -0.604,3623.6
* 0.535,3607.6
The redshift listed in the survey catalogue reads 1.011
